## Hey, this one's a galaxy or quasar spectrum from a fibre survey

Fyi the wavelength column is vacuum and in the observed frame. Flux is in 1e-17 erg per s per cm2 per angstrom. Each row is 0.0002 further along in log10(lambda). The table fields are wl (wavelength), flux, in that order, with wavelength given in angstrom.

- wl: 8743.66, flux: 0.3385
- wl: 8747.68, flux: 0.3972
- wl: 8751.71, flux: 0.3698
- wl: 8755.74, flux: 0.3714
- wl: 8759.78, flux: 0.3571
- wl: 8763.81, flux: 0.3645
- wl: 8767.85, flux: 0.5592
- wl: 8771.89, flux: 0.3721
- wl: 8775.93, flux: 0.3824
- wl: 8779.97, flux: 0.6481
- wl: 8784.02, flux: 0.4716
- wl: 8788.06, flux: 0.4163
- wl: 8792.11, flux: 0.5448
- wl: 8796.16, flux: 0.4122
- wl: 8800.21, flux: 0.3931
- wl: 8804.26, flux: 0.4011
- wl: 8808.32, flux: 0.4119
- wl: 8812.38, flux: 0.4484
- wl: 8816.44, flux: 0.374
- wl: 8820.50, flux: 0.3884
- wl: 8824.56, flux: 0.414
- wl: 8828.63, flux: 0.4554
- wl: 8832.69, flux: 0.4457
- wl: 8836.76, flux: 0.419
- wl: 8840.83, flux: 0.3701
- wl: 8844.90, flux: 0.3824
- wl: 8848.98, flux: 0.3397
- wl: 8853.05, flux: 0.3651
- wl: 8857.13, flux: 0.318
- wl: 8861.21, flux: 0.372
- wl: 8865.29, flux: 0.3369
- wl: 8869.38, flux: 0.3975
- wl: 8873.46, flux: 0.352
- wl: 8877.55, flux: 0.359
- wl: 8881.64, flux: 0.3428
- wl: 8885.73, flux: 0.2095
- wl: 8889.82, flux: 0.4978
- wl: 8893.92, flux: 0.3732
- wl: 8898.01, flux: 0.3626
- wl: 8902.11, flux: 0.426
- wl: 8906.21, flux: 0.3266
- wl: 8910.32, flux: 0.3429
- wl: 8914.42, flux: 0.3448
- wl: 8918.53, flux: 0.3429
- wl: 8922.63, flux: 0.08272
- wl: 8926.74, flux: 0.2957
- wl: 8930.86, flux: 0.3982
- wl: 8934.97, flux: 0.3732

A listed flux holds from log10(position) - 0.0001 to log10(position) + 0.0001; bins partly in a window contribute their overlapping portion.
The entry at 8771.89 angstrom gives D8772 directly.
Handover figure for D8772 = 0.3721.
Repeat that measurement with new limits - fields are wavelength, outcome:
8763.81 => 0.3645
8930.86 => 0.3982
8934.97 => 0.3732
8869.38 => 0.3975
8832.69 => 0.4457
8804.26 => 0.4011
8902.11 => 0.426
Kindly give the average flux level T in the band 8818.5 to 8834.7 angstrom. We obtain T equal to 0.426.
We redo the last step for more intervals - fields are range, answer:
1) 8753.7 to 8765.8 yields 0.364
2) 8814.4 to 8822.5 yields 0.381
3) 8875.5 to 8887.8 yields 0.304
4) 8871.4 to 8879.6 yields 0.356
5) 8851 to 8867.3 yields 0.348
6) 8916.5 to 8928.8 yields 0.24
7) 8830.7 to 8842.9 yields 0.411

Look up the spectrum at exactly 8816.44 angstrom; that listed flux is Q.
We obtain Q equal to 0.374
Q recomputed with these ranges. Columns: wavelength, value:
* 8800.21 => 0.3931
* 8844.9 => 0.3824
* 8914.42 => 0.3448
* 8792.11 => 0.5448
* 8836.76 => 0.419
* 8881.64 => 0.3428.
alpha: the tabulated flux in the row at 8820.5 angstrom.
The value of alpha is 0.3884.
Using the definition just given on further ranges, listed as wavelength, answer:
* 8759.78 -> 0.3571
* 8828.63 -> 0.4554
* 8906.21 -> 0.3266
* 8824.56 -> 0.414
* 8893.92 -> 0.3732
